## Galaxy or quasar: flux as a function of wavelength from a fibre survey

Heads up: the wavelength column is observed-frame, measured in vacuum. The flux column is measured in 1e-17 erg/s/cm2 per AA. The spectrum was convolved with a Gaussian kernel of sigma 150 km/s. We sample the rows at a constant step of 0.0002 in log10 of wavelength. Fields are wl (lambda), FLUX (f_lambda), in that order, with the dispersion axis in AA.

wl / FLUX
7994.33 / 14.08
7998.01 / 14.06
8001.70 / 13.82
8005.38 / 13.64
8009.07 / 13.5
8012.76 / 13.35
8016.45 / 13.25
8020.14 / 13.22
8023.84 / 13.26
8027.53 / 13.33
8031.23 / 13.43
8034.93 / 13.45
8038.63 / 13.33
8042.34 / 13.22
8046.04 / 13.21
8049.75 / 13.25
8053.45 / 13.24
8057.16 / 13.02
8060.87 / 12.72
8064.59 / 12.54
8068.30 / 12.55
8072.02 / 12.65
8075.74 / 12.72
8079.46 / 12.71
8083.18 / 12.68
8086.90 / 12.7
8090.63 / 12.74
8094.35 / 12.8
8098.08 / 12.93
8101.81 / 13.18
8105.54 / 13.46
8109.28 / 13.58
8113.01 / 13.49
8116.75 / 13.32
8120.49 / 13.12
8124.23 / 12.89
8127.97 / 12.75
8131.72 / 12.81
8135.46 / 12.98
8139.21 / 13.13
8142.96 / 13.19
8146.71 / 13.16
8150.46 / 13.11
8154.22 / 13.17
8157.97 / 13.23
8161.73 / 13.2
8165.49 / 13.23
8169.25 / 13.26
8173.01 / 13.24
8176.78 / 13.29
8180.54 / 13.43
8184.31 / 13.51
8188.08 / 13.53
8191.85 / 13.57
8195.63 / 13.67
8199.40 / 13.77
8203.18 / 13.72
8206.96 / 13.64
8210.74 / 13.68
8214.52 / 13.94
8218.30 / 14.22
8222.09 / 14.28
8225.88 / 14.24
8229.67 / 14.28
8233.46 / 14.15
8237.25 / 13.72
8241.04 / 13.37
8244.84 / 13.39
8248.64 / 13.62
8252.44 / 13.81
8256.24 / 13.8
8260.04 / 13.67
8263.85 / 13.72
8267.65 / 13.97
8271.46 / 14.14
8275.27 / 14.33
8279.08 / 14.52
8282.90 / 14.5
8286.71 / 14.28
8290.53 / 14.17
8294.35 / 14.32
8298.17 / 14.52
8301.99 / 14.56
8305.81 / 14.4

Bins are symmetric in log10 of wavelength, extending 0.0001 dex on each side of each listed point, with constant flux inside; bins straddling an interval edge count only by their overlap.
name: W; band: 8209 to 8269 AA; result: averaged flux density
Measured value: 13.9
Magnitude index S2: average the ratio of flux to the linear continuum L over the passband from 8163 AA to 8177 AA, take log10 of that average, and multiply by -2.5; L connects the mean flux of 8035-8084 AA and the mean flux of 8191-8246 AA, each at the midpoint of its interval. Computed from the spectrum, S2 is 0.03 mag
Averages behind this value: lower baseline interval 12.9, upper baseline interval 13.9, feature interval 13.2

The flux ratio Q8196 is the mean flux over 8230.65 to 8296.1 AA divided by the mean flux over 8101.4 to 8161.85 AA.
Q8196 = 1.06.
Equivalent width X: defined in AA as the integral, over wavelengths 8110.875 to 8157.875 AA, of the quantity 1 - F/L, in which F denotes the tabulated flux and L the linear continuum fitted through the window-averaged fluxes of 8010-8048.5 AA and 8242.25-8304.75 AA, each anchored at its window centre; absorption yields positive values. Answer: 1.9 AA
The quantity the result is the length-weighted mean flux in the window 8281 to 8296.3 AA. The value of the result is 14.3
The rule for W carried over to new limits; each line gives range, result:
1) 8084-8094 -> 12.7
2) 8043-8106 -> 12.9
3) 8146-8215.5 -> 13.4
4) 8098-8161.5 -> 13.2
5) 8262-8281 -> 14.1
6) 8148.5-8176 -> 13.2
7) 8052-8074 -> 12.8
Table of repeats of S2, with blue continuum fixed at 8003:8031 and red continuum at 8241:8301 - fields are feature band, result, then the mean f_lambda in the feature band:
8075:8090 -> 0.07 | 12.7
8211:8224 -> -0.01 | 14.1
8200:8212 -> 0.01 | 13.7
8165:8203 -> 0.03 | 13.5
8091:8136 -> 0.04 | 13.1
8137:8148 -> 0.04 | 13.2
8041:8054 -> 0.02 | 13.2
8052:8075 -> 0.06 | 12.8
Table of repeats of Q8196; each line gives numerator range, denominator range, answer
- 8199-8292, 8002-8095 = 1.07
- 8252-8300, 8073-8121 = 1.09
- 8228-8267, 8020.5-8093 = 1.06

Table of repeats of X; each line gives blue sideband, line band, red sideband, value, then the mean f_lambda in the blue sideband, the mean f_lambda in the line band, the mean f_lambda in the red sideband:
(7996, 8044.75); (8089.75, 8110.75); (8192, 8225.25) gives 0.8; 13.4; 13.1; 13.9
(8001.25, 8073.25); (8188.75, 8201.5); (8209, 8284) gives 0.1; 13.2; 13.7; 14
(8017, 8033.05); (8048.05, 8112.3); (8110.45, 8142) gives 1.3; 13.3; 12.9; 13.1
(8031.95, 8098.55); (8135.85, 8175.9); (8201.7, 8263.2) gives 0.7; 12.9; 13.2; 13.8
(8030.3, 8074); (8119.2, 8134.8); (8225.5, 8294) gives 0.6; 13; 12.9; 14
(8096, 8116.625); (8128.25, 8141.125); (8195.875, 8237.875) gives 0.5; 13.3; 12.9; 14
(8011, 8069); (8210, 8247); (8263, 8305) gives 0.3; 13.2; 13.9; 14.3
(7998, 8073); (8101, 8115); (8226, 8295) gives 0.0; 13.2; 13.4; 14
